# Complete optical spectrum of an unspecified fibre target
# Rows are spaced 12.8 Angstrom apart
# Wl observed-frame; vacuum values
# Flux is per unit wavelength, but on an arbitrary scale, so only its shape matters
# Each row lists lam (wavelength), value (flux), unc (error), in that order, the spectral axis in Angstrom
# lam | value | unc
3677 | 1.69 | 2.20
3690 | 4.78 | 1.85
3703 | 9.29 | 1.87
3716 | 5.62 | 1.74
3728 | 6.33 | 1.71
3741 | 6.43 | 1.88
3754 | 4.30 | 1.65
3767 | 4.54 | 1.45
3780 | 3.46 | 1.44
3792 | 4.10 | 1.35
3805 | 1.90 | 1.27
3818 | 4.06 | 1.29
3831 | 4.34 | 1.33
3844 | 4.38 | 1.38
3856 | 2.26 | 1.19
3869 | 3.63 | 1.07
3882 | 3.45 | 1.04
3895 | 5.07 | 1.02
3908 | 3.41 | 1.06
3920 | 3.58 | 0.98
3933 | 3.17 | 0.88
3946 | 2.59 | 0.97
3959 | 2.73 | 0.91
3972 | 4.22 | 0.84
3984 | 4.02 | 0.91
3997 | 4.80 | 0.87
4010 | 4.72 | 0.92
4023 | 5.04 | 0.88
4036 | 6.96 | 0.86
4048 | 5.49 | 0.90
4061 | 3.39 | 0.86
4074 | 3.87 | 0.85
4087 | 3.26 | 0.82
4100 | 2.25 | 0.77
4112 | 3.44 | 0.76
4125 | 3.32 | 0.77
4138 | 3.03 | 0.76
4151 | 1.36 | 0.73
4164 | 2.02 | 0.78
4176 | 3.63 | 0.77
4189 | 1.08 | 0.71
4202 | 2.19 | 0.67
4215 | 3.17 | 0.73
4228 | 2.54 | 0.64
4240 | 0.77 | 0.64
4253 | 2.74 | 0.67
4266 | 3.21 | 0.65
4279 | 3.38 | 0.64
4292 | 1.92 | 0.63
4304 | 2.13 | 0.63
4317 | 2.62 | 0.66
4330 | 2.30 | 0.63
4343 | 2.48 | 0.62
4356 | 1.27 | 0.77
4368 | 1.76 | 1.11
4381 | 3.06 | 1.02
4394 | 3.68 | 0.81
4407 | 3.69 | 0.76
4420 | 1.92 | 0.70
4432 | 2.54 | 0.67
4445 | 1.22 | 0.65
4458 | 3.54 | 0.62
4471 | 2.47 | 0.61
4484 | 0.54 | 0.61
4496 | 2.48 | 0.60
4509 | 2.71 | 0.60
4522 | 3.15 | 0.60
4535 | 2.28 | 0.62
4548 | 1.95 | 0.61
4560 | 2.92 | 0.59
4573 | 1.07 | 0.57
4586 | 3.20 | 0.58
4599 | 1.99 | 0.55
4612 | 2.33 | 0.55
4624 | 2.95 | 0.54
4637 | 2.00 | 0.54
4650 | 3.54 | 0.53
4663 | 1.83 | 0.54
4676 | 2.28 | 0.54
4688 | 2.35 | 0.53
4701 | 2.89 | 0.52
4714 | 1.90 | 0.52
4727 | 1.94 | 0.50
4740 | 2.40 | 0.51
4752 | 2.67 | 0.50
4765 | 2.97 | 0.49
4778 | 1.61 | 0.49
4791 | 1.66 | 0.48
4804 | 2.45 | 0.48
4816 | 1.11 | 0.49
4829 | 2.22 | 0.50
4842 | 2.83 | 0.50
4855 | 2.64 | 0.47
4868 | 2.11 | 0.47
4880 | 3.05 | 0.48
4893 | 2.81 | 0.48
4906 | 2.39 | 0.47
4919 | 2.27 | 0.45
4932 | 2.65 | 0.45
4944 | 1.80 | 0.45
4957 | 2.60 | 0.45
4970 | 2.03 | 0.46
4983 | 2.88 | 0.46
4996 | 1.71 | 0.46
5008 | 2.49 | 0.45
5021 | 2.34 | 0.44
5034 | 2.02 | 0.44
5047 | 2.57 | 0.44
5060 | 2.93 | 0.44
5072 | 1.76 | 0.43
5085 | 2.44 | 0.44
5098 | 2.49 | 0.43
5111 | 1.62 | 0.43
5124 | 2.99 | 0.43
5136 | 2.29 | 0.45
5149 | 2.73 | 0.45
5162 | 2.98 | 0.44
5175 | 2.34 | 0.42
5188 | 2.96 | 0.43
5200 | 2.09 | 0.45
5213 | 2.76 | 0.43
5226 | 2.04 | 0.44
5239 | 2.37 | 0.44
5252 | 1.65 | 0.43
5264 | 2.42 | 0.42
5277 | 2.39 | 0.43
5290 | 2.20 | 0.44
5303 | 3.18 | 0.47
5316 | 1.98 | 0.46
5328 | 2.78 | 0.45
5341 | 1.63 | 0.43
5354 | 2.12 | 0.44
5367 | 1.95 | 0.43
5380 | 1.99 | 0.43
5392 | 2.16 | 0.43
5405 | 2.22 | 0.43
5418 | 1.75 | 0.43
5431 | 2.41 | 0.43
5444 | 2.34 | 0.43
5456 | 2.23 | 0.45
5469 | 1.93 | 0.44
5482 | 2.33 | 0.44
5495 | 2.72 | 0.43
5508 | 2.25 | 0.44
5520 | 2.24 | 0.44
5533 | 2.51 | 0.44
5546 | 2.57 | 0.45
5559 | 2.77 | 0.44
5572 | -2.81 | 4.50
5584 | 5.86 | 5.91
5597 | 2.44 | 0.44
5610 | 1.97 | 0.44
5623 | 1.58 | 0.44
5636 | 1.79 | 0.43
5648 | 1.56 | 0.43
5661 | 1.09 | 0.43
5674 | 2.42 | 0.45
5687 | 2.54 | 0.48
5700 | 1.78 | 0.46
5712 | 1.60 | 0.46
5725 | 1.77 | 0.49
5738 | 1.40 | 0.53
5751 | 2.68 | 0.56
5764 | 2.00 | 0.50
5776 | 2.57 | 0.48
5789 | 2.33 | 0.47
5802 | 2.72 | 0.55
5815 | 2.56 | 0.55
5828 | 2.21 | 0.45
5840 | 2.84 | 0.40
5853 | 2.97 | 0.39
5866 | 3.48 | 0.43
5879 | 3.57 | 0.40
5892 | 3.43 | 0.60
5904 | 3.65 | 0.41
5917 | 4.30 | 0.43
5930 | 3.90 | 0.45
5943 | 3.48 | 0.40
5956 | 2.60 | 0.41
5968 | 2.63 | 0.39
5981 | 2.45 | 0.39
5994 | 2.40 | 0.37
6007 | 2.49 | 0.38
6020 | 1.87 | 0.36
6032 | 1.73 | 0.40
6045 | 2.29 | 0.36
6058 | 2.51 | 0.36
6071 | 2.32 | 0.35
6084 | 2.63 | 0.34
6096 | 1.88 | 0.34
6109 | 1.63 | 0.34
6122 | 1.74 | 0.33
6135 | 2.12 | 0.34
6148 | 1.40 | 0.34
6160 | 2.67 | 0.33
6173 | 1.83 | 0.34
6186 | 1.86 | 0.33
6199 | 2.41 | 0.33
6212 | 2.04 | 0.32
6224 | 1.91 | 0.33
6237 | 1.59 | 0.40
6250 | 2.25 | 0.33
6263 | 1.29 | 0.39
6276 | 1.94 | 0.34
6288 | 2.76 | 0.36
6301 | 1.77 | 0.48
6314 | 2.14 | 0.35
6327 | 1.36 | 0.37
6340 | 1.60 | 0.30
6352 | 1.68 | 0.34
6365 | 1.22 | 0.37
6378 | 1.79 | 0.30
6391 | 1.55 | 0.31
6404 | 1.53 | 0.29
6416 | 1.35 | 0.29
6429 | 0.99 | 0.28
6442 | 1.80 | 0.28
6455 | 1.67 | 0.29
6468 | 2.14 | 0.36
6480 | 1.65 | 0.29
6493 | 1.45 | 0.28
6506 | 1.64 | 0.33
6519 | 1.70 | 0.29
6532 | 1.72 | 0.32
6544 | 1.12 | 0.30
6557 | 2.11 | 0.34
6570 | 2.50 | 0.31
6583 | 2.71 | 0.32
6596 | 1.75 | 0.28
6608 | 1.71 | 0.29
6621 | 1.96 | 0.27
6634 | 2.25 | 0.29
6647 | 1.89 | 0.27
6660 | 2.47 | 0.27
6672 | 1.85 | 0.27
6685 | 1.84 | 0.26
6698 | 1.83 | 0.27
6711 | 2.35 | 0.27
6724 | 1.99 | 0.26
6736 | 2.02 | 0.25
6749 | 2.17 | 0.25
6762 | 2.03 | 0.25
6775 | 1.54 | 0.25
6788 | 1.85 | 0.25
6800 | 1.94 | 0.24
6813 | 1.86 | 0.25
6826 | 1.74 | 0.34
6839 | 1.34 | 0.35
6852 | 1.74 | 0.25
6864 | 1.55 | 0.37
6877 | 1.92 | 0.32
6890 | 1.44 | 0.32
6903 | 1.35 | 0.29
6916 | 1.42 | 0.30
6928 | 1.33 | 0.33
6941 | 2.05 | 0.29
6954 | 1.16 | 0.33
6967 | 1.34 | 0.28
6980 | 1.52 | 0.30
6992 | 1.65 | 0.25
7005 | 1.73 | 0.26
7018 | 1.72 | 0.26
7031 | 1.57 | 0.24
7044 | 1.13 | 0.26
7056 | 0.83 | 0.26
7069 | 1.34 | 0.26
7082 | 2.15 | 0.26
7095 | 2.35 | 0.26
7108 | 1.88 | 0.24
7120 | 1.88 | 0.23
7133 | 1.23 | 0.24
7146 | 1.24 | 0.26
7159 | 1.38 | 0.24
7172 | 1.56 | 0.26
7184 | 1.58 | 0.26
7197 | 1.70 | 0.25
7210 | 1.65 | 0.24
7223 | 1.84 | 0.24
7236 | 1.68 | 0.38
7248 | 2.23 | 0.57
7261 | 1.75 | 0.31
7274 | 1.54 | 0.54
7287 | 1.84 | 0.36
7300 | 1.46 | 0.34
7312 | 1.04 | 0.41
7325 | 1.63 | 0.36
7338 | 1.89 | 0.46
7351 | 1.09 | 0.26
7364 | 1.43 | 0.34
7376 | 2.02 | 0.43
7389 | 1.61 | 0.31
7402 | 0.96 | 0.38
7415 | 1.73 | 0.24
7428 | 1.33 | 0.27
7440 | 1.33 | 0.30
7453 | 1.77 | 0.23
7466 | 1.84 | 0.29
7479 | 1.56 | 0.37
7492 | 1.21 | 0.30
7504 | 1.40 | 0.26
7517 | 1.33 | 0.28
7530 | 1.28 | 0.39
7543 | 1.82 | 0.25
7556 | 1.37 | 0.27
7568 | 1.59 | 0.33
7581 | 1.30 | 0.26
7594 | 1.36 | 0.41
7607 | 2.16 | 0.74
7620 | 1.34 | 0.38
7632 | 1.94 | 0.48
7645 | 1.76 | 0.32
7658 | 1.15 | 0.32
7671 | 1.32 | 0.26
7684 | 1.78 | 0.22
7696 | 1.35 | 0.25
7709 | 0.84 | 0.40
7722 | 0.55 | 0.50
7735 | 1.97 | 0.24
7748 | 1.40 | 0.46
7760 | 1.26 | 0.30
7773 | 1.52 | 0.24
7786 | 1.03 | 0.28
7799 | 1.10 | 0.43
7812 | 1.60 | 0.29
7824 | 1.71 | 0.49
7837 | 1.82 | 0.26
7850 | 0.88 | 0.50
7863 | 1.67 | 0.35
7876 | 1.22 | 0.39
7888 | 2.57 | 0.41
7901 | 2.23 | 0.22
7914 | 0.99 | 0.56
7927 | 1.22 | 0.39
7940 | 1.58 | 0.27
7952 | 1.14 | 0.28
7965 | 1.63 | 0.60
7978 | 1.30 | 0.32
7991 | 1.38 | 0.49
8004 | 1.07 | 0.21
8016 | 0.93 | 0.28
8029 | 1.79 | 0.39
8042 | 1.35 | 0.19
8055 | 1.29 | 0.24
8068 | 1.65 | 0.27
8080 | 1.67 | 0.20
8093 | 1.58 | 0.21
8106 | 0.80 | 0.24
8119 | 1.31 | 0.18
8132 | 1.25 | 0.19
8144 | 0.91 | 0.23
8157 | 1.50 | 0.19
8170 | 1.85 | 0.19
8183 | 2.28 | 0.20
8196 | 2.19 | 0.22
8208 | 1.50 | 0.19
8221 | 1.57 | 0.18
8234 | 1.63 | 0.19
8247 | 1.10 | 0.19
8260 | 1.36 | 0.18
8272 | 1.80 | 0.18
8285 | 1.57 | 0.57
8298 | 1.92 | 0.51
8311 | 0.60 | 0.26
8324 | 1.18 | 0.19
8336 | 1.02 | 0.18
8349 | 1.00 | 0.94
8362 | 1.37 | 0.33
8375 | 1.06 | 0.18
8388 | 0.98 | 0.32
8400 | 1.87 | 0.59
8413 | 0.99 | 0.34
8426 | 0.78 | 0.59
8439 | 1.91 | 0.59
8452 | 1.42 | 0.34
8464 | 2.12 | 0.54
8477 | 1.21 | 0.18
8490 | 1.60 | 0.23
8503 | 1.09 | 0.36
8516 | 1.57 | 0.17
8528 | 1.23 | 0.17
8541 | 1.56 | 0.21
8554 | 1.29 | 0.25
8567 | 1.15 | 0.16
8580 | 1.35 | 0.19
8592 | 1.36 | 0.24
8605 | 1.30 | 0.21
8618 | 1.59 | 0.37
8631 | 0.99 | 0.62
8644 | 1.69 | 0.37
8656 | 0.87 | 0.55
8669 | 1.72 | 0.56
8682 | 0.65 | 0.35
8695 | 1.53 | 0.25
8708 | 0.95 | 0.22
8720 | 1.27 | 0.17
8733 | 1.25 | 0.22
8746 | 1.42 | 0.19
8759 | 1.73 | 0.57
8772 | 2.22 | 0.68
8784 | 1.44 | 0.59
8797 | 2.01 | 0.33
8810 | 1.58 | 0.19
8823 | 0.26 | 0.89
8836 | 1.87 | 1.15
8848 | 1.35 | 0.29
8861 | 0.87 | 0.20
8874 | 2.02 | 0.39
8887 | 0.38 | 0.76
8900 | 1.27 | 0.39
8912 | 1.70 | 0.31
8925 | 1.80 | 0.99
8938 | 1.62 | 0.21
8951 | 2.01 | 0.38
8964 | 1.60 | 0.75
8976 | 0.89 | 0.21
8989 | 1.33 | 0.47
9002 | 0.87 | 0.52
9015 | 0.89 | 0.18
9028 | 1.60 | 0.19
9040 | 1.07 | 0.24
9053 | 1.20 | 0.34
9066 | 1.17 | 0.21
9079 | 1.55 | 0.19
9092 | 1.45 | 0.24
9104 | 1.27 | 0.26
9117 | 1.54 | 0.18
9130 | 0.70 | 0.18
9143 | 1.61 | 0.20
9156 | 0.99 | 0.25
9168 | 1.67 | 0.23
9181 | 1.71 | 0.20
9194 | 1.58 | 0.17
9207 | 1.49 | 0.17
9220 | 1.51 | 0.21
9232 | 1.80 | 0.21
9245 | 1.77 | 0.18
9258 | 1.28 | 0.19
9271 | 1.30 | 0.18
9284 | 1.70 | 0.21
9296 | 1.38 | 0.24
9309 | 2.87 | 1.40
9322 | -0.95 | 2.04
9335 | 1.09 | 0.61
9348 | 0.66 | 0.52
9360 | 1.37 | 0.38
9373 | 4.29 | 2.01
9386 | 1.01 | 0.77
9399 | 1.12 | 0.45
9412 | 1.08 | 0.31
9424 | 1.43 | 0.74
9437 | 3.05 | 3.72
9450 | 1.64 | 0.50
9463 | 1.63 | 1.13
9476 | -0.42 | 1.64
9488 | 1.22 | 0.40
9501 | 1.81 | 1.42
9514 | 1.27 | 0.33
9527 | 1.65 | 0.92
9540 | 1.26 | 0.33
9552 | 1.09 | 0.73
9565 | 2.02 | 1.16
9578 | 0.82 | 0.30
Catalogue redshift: 1.116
